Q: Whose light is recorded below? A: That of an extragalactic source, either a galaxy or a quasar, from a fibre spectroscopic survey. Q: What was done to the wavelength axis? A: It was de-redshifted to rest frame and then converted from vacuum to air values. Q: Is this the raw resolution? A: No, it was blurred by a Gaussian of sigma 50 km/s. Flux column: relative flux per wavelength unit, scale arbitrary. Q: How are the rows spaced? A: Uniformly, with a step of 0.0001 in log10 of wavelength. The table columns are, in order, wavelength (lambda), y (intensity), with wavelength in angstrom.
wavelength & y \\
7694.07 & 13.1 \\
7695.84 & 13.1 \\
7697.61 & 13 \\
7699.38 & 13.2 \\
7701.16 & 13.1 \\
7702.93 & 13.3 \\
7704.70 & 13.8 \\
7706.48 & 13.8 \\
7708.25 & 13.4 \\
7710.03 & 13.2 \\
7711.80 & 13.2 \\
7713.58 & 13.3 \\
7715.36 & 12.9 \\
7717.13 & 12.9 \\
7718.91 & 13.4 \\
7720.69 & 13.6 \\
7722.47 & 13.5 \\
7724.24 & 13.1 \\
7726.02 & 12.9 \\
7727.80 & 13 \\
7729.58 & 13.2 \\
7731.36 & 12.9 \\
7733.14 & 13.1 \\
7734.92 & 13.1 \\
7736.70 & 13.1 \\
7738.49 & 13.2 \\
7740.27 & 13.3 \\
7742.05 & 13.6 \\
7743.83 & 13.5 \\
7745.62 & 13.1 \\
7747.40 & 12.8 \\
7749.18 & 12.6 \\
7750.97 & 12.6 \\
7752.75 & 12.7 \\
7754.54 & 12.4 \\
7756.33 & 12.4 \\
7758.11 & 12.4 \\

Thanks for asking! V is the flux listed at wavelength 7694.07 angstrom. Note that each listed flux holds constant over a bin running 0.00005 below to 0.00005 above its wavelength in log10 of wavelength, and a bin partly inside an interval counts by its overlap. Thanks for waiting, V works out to 13.1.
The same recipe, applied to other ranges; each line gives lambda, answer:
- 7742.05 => 13.6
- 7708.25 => 13.4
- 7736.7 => 13.1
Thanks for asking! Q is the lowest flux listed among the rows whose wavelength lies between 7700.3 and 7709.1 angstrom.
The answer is 13.1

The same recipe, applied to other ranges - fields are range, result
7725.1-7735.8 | 12.9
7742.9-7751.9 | 12.6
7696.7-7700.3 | 13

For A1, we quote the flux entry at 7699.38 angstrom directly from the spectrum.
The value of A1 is 13.2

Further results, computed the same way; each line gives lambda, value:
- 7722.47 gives 13.5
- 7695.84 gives 13.1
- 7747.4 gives 12.8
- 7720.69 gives 13.6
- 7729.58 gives 13.2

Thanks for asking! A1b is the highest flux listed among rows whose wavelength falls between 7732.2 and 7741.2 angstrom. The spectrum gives 13.3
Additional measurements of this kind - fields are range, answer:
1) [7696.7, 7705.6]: 13.8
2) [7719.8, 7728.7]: 13.6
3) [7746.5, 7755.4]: 12.8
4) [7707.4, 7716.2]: 13.4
